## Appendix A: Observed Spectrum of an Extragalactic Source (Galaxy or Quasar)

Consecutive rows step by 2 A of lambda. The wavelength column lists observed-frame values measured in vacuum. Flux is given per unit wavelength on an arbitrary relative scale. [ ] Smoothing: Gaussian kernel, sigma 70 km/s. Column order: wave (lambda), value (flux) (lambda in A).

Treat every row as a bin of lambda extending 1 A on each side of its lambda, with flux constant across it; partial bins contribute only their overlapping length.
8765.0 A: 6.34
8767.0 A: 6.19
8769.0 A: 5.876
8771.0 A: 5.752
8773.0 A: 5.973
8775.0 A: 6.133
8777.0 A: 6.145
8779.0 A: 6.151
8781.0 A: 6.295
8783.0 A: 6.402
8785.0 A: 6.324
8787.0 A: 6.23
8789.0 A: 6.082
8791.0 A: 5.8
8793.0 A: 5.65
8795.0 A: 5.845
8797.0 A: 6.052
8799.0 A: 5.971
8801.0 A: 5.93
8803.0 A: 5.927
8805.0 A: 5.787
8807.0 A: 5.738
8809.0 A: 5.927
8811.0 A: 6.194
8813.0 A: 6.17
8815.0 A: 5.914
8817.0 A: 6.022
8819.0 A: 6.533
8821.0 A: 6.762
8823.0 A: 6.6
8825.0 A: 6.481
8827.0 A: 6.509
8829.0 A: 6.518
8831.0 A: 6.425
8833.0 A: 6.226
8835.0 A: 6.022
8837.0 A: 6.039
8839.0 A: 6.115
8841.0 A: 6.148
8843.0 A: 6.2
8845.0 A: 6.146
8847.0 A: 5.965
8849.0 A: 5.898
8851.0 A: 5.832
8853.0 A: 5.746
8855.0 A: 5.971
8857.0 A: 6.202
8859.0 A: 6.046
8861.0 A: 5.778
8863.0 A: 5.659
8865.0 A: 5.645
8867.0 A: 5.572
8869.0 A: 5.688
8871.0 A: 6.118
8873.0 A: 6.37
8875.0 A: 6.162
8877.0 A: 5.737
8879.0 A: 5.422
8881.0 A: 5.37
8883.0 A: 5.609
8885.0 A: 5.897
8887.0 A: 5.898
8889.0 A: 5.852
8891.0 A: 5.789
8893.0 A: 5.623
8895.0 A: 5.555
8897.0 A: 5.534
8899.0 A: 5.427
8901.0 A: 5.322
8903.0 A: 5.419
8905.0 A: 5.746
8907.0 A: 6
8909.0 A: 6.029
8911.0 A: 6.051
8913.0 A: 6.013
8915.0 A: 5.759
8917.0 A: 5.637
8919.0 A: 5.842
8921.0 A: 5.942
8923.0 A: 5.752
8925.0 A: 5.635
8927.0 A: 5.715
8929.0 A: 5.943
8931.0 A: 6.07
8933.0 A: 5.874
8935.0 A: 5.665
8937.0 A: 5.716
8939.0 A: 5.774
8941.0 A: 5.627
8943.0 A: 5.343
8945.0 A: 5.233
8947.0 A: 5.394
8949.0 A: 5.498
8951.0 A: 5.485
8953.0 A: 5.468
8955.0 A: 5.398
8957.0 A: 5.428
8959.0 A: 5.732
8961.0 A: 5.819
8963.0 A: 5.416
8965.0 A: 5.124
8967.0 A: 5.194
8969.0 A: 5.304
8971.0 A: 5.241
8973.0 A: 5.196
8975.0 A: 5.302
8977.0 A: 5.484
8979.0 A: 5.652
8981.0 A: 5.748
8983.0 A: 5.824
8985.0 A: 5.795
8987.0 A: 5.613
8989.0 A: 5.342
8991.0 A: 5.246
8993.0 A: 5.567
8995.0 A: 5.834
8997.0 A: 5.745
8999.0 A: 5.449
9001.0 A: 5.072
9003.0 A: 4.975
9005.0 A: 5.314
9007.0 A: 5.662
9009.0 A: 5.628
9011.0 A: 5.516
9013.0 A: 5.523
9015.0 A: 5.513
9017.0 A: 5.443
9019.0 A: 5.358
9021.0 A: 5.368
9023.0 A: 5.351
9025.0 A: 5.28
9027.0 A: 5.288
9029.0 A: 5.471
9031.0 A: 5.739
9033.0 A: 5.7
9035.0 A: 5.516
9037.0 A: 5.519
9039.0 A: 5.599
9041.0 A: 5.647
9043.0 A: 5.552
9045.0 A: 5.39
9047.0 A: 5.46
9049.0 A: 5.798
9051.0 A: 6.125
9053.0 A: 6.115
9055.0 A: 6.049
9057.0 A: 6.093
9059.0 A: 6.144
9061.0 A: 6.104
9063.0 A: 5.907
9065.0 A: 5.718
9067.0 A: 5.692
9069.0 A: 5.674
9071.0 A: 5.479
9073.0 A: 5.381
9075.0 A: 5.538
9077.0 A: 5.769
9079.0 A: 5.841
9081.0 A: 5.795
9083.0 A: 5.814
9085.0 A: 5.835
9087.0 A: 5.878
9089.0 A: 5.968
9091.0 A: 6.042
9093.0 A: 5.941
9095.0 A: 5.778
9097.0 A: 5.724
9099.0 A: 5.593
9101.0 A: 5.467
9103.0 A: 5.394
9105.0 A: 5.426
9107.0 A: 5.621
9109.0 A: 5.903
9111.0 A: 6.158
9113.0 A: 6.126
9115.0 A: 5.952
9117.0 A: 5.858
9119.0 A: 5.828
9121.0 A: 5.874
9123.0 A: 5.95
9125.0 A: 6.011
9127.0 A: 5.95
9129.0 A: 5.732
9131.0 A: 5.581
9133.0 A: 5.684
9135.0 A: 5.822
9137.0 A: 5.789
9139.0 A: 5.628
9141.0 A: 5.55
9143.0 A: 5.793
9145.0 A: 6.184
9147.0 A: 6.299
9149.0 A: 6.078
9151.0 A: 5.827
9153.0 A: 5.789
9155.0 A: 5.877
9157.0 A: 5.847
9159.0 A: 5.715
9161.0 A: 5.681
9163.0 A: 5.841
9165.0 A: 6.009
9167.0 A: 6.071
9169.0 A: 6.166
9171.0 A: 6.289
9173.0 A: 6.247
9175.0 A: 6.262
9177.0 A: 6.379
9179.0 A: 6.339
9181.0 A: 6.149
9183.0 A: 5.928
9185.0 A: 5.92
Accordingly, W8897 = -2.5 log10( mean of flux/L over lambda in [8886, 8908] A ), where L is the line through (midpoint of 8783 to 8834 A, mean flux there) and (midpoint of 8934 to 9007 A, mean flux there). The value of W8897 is 0.02 mag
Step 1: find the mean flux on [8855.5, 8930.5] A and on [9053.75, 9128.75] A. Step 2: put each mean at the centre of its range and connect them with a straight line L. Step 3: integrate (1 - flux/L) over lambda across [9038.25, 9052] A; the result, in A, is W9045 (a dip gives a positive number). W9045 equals 0.37 A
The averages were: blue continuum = 5.78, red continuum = 5.82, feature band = 5.65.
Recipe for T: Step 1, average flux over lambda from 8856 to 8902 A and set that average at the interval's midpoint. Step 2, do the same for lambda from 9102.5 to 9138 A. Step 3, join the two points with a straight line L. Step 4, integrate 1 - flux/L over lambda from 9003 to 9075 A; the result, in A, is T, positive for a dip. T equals 2.2 A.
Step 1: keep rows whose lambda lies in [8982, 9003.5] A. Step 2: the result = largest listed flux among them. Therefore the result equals 5.834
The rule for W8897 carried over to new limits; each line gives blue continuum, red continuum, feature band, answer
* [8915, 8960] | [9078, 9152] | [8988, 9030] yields 0.057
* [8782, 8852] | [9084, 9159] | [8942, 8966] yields 0.104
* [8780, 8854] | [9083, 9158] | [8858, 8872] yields 0.053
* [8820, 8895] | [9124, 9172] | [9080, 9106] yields 0.030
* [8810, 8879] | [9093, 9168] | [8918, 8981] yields 0.081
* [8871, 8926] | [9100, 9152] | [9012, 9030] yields 0.077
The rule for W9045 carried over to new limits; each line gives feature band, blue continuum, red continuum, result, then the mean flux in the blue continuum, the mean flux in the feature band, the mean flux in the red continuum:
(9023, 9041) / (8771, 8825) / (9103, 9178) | 1.37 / 6.1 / 5.51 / 5.91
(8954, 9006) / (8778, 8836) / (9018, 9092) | 3.43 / 6.15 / 5.45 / 5.7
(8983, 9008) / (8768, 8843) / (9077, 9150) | 1.94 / 6.13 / 5.48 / 5.83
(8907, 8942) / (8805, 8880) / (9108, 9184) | 1.17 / 6.06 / 5.83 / 5.95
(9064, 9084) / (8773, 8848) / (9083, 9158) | 0.71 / 6.14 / 5.67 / 5.83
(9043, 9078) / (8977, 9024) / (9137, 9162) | -0.87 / 5.5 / 5.78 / 5.85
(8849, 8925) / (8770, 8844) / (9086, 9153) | 3.43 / 6.13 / 5.78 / 5.83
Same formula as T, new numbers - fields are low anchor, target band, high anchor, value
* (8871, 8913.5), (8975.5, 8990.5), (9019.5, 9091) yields 0.3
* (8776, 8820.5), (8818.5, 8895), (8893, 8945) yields -1.4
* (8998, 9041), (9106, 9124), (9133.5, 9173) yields -0.4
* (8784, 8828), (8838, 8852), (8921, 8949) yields -0.1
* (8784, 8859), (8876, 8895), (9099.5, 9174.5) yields 1.2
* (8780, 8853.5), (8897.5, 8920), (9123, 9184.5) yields 1.2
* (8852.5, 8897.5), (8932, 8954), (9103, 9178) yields 1.0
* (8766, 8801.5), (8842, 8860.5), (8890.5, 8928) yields -0.4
